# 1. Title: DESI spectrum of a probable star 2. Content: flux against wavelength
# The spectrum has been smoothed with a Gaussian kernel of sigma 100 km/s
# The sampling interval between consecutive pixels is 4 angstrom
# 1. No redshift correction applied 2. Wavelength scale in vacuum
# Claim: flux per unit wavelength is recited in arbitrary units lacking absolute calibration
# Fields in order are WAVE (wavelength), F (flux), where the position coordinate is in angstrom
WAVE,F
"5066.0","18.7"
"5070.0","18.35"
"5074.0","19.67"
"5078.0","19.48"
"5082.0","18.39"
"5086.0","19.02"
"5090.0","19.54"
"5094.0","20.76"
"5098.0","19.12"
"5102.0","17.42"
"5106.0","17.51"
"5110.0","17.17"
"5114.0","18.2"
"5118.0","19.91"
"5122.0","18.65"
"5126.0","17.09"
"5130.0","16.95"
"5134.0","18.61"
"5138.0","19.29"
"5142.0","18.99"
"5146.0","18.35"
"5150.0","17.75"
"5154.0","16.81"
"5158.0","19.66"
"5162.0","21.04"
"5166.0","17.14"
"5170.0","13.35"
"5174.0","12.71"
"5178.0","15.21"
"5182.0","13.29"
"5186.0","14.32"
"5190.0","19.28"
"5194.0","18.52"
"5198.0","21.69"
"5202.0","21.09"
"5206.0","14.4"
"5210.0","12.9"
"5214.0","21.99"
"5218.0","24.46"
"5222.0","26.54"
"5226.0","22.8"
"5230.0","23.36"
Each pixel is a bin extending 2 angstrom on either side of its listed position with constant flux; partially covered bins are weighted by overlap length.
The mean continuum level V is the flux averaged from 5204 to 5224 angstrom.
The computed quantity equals 20.1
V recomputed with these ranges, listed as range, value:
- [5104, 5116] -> 17.6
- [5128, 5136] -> 17.8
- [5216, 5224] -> 25.5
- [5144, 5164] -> 18.7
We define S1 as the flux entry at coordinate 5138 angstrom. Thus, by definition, 19.29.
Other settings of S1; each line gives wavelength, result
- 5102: 17.42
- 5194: 18.52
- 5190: 19.28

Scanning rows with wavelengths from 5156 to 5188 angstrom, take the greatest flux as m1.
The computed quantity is 21.04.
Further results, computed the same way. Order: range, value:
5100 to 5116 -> 18.2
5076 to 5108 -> 20.76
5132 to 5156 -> 19.29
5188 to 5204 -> 21.69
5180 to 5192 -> 19.28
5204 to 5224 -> 26.54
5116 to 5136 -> 19.91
